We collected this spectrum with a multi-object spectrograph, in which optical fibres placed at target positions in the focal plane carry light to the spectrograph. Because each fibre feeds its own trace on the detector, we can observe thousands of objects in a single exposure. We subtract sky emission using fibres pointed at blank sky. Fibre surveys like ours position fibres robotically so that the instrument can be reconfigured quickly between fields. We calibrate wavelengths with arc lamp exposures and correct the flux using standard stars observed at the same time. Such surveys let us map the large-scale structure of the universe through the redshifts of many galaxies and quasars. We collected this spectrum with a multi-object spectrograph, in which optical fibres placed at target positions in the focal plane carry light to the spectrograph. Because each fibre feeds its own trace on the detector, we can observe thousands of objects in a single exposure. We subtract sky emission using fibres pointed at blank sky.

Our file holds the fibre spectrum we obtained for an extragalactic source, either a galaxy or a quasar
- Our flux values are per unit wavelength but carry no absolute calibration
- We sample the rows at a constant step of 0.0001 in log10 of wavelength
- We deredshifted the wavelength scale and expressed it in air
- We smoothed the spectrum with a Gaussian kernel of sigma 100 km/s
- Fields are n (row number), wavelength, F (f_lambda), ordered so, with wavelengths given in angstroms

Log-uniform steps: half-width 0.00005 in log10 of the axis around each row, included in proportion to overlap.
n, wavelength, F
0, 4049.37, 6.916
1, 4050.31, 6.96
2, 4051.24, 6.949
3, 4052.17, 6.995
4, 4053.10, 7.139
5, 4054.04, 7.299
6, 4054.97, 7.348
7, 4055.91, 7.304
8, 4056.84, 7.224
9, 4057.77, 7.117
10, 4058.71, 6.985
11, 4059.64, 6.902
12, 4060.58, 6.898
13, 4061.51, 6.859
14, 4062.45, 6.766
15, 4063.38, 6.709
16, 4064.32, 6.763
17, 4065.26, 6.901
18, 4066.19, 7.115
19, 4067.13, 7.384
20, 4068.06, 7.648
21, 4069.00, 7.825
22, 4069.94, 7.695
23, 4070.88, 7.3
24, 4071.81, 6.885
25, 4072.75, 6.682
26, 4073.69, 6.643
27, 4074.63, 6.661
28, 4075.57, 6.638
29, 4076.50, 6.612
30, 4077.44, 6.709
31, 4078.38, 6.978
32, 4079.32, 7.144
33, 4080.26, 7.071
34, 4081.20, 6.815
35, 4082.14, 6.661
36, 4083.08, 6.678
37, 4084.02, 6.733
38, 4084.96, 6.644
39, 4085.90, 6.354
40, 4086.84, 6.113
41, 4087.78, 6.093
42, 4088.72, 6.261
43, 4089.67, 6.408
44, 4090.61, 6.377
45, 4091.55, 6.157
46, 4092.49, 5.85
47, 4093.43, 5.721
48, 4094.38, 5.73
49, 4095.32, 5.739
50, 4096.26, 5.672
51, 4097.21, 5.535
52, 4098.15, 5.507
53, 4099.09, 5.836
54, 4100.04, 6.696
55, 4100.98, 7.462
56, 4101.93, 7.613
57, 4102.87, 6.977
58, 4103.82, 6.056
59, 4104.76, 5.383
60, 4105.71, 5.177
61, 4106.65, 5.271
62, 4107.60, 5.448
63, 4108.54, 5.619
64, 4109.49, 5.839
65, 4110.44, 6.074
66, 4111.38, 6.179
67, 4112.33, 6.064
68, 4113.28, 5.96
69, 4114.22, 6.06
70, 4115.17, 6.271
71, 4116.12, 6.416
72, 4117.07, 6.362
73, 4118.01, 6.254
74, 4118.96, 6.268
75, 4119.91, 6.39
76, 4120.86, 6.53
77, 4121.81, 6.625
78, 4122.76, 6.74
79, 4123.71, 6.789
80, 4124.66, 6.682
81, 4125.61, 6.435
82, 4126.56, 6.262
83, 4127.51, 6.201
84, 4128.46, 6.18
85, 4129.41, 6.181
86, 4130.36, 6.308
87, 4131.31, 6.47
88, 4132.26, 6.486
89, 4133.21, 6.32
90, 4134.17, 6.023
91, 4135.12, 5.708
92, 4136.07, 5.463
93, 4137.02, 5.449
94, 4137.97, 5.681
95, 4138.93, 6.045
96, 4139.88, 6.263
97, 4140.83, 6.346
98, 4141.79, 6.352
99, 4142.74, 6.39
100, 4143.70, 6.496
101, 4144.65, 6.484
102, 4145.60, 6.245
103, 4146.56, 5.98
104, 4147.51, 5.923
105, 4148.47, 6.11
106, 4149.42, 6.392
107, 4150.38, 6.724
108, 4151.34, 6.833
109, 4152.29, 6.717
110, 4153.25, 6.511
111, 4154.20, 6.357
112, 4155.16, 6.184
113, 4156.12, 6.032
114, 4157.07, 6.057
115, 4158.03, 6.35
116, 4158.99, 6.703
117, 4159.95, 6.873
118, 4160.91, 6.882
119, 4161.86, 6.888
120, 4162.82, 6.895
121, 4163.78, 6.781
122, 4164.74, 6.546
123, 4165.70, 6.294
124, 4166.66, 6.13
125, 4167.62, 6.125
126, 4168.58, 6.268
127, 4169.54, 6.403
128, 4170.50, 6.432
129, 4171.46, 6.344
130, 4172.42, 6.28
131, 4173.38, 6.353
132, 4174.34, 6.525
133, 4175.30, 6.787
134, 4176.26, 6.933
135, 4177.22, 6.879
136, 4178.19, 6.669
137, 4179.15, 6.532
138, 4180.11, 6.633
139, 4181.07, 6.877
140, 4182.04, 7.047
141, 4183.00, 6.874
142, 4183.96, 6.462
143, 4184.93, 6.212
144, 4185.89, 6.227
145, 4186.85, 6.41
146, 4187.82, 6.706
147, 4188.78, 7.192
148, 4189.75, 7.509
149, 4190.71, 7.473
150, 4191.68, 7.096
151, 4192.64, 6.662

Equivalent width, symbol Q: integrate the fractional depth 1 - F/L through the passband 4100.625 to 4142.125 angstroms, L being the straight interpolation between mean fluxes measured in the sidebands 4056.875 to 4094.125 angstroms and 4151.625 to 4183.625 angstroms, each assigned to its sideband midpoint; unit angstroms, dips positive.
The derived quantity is 2.90 angstroms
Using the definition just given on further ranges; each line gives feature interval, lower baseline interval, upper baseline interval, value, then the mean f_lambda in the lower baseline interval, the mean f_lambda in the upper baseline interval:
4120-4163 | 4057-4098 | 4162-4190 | 1.77 angstroms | 6.66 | 6.59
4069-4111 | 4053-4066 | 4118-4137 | 2.06 angstroms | 7.01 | 6.3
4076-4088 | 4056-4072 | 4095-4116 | -0.04 angstroms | 7.13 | 6.03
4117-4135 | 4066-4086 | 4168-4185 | 1.04 angstroms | 6.96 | 6.59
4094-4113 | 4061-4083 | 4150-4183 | 2.33 angstroms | 6.97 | 6.56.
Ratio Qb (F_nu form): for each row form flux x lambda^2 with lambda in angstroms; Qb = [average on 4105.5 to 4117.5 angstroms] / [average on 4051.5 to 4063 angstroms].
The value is 0.9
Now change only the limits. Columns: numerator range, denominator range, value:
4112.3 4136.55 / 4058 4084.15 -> 0.93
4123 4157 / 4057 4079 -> 0.93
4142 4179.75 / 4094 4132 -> 1.07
